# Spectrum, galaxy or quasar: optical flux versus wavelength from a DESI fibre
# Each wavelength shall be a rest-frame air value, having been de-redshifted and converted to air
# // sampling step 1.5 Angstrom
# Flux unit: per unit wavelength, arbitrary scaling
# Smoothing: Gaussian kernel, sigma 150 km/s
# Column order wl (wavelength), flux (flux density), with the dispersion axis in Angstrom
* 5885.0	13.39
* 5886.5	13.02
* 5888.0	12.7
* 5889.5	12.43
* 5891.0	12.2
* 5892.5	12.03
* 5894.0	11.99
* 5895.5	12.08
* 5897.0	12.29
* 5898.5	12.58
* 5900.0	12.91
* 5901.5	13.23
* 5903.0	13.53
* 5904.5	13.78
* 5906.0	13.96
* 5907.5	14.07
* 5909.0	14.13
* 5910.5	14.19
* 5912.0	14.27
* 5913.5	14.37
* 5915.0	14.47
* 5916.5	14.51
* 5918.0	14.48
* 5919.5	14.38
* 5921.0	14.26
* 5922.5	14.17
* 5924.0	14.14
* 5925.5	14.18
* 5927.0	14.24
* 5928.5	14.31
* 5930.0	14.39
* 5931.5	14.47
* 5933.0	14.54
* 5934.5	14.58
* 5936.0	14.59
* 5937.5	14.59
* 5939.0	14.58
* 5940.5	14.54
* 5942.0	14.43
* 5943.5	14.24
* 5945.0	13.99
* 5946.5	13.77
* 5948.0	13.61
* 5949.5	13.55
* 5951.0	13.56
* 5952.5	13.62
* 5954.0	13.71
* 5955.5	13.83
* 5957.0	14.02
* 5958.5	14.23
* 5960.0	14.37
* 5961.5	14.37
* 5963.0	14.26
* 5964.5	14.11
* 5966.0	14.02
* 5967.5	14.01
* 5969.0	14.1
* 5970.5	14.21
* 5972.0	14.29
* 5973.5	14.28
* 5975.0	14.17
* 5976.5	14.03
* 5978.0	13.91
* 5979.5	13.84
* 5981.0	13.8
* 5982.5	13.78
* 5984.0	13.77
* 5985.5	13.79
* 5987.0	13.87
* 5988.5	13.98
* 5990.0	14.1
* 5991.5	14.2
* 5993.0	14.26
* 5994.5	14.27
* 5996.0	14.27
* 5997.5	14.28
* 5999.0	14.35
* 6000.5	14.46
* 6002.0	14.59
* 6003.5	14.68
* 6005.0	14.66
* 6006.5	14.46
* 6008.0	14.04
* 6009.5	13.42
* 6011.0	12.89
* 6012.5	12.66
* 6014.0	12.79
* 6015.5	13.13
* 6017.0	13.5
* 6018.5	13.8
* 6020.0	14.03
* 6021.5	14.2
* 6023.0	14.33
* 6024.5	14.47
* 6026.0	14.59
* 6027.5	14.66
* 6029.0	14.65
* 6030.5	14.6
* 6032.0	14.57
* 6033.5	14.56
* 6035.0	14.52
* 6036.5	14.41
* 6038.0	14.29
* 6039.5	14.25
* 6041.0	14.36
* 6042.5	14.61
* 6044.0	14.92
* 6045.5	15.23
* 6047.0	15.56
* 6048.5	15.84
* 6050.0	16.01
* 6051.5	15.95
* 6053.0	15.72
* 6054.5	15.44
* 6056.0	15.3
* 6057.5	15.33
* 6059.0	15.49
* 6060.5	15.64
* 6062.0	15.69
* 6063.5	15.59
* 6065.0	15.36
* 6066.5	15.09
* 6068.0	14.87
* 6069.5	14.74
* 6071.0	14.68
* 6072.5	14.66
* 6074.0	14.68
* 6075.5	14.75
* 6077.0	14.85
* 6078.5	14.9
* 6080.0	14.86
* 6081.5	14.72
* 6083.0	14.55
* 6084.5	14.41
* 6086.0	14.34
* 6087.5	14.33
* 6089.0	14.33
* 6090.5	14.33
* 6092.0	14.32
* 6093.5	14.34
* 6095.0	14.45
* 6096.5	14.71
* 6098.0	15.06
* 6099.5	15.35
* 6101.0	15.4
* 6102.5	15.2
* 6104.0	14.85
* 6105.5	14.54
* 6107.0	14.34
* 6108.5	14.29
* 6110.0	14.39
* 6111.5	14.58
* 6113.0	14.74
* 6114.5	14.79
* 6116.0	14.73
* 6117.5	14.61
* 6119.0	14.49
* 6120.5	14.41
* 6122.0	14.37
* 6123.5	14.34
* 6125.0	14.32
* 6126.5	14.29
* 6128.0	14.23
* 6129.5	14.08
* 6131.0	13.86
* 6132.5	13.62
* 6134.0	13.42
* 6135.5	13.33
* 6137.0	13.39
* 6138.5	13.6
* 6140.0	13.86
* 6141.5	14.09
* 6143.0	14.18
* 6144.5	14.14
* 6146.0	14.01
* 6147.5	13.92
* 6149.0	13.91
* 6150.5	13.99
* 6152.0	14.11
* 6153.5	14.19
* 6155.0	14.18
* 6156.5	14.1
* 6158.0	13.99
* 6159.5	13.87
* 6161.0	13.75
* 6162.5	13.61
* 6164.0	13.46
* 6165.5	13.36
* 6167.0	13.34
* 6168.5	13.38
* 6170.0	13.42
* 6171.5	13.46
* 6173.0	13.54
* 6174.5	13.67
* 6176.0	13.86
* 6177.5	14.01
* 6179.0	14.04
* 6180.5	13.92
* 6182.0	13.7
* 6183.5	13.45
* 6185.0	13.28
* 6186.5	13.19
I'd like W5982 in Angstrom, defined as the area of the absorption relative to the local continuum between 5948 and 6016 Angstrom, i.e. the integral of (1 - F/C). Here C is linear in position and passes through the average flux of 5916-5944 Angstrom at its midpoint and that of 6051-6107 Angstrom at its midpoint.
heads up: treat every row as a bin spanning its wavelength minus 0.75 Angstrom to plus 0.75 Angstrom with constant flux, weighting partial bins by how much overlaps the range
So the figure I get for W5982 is 2.8 Angstrom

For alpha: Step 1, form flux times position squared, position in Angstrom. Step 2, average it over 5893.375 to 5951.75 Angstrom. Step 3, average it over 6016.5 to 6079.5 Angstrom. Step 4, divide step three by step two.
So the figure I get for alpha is 1.1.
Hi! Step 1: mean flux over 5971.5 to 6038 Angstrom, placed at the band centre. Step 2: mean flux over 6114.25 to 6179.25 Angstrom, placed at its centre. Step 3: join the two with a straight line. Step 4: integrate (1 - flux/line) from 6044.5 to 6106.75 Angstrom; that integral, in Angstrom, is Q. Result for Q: -4.4 Angstrom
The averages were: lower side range 14.1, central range 15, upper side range 13.9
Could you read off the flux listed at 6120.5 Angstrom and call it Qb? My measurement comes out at 14.41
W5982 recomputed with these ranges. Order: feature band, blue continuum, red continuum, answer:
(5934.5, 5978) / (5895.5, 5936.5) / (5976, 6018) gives -0.5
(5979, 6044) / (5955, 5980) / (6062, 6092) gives 1.2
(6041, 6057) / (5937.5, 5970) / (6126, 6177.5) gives -1.7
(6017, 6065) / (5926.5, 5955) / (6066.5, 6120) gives -1.4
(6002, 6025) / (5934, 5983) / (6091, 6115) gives 0.8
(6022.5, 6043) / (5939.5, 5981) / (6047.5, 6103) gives 0.2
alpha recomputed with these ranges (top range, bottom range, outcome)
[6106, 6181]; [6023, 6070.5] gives 0.96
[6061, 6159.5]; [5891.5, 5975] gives 1.10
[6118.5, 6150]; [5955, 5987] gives 1.05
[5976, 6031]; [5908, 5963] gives 1.01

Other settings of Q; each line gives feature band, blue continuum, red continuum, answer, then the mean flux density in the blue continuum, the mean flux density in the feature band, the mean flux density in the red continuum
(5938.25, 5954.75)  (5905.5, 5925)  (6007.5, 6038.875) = 0.3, 14.3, 14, 14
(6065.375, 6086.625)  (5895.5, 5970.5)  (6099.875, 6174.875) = -1.0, 14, 14.7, 14.1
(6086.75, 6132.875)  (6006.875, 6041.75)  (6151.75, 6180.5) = -2.2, 14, 14.5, 13.8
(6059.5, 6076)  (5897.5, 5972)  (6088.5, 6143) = -0.9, 14.1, 15.1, 14.4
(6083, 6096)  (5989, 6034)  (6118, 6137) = -0.3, 14.1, 14.4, 14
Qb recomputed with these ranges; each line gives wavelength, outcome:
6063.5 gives 15.59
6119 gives 14.49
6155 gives 14.18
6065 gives 15.36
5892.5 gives 12.03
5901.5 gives 13.23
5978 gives 13.91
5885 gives 13.39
